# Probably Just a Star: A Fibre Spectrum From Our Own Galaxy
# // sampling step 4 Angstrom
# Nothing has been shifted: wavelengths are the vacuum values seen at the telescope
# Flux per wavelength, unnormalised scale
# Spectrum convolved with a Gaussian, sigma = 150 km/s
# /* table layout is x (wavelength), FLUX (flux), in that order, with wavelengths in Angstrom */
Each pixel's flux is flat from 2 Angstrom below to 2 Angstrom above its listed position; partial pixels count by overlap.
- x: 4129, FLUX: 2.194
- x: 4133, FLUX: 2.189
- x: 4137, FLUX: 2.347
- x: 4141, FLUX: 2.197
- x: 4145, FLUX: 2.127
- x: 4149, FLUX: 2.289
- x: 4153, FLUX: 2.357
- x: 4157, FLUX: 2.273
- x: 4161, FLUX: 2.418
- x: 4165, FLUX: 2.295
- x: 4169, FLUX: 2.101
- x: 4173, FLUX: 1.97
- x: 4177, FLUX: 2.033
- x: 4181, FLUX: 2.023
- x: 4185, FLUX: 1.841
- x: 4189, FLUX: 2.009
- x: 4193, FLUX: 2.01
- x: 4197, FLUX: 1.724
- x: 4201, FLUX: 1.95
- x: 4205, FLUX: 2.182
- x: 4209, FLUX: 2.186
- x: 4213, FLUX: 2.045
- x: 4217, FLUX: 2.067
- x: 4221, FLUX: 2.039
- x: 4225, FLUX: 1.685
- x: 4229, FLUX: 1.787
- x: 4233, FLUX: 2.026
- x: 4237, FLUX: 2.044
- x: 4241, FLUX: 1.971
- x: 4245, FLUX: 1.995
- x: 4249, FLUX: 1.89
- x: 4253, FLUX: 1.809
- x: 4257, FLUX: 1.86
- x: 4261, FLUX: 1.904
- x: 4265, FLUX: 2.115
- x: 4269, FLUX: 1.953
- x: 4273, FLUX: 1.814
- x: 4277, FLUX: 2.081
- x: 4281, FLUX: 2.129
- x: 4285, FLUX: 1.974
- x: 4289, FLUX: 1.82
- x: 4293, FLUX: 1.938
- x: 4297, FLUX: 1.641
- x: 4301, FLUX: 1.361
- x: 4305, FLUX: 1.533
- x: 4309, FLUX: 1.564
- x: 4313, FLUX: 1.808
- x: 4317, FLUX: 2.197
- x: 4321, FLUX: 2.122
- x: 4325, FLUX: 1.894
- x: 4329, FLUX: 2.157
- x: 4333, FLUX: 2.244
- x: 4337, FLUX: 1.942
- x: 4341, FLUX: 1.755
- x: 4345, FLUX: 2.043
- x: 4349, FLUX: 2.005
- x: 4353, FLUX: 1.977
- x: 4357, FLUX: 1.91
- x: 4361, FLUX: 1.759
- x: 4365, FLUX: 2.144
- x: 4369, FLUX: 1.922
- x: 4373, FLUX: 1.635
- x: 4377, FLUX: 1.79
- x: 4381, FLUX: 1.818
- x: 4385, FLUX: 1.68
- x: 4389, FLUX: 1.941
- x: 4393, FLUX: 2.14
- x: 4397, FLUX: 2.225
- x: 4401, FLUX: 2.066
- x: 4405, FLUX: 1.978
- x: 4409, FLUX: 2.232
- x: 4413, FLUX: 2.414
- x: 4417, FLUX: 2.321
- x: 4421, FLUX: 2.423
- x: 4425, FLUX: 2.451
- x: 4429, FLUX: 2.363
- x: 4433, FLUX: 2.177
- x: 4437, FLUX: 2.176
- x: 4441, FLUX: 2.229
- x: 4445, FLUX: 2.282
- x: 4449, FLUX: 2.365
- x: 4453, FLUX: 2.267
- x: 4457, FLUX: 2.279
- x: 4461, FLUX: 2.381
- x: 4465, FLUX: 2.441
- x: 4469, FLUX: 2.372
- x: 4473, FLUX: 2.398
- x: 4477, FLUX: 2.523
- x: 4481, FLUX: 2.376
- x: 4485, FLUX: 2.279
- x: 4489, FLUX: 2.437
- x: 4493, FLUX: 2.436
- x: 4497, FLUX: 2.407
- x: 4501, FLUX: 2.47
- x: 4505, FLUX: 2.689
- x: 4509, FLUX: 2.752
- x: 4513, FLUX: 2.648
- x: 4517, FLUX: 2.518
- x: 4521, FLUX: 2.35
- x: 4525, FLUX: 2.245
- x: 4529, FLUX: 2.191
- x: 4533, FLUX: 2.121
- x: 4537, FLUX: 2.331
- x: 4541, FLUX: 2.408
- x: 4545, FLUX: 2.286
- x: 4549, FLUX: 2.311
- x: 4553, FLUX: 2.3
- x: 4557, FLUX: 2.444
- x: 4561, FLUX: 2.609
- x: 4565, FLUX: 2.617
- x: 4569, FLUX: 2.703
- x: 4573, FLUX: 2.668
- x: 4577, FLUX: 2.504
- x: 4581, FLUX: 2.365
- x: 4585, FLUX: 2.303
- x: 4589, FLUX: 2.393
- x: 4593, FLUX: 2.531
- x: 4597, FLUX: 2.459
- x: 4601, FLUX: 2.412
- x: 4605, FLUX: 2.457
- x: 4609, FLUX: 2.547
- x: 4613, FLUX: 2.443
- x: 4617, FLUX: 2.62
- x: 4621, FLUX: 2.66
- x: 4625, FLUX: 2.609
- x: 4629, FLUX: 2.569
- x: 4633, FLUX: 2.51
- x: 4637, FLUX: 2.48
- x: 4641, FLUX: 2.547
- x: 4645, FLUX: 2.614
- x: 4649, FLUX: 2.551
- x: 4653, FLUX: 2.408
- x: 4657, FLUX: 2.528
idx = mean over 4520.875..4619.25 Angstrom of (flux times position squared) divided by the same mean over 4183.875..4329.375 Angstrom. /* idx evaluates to 1.5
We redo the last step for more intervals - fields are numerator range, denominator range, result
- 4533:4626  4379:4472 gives 1.19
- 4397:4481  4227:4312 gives 1.34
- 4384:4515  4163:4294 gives 1.30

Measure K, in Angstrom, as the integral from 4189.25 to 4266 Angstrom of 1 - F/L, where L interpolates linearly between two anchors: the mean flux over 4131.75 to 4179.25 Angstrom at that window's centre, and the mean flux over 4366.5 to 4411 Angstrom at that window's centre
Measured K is 6.2 Angstrom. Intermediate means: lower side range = 2.22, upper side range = 1.95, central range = 1.96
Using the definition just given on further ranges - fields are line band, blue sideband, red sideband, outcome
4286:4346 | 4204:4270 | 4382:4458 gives 6.0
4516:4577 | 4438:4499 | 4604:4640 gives 1.2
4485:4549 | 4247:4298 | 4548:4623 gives -1.2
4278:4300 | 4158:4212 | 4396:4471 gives 2.8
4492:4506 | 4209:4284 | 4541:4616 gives -0.9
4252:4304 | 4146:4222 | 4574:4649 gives 7.5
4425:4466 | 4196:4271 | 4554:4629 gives -0.2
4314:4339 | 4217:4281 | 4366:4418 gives -1.3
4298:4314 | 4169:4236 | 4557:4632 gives 4.3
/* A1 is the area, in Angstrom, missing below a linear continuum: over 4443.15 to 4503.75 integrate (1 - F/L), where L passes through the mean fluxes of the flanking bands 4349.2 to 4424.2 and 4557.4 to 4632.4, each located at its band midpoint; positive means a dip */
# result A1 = -4.1 Angstrom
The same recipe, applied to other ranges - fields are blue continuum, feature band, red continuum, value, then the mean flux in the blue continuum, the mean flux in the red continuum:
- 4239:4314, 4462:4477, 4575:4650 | -1.3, 1.85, 2.5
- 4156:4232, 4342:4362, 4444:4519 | 2.8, 2.03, 2.44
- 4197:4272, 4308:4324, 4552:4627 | 1.1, 1.96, 2.51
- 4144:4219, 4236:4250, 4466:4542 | 1.2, 2.1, 2.42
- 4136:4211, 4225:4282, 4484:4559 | 6.3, 2.12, 2.4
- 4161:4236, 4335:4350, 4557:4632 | 1.8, 2.01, 2.52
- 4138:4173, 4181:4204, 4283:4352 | 2.5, 2.24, 1.88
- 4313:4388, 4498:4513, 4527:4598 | -2.2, 1.94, 2.42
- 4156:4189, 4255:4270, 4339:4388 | 0.3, 2.11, 1.87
